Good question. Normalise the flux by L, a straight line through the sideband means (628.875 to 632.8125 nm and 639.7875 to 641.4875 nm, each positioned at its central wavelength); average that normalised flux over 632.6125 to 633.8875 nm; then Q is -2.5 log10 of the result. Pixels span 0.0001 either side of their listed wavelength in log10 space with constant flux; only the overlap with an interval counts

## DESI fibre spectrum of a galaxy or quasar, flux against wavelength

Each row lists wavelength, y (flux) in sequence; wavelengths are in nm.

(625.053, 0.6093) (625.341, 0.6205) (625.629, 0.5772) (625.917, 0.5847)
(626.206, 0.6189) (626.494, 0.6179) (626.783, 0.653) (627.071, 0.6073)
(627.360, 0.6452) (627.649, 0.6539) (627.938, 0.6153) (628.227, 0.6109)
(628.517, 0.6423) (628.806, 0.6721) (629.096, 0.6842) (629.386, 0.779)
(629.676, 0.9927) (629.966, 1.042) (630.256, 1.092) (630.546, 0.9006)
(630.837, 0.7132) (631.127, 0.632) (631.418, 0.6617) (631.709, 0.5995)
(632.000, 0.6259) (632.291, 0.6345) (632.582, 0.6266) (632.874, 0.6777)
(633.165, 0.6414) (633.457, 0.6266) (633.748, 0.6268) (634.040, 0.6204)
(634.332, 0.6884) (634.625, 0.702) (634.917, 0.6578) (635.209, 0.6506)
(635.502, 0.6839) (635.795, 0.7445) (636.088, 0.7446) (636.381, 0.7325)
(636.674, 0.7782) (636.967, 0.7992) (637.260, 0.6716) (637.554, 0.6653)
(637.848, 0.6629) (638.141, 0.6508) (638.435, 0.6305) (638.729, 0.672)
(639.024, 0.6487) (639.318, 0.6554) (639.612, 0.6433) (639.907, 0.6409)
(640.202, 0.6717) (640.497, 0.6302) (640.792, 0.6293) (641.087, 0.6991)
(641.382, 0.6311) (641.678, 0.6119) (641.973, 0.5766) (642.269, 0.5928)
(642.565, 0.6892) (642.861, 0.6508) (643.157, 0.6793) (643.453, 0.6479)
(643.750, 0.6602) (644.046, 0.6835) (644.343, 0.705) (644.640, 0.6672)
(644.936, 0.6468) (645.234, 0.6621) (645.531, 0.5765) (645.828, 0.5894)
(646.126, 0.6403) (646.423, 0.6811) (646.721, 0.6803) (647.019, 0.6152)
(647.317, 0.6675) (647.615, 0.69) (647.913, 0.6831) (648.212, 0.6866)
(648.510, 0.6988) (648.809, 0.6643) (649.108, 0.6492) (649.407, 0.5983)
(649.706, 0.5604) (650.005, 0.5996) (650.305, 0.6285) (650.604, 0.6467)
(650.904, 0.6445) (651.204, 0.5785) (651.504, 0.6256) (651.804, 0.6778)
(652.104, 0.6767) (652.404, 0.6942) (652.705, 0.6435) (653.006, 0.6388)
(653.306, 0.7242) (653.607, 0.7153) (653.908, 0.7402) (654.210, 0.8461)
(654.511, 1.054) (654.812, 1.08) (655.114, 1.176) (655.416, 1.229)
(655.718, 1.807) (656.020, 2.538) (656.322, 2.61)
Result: 0.15 mag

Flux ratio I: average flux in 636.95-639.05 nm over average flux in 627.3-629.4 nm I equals 1.02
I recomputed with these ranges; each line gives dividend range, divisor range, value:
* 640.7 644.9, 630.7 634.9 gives 1.01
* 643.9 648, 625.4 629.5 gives 1.03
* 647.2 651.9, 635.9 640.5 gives 0.94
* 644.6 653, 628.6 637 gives 0.89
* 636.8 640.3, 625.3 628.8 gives 1.07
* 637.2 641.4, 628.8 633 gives 0.86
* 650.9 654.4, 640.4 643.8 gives 1.08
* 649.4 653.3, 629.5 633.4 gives 0.84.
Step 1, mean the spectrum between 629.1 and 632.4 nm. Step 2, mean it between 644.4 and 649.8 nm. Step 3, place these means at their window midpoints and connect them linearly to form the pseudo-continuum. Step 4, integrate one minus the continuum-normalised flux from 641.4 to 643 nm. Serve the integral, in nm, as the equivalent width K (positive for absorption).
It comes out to 0.15 nm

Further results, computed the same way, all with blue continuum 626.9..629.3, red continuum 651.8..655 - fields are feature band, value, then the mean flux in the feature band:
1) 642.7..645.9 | 0.34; 0.653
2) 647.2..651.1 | 0.57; 0.646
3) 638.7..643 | 0.43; 0.642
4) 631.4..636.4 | 0.11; 0.662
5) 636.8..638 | -0.01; 0.701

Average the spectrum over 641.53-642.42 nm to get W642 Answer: 0.594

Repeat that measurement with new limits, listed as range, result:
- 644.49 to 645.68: 0.638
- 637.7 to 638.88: 0.654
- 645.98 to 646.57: 0.661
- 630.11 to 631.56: 0.8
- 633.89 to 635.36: 0.664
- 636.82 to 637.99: 0.7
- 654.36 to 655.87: 1.27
